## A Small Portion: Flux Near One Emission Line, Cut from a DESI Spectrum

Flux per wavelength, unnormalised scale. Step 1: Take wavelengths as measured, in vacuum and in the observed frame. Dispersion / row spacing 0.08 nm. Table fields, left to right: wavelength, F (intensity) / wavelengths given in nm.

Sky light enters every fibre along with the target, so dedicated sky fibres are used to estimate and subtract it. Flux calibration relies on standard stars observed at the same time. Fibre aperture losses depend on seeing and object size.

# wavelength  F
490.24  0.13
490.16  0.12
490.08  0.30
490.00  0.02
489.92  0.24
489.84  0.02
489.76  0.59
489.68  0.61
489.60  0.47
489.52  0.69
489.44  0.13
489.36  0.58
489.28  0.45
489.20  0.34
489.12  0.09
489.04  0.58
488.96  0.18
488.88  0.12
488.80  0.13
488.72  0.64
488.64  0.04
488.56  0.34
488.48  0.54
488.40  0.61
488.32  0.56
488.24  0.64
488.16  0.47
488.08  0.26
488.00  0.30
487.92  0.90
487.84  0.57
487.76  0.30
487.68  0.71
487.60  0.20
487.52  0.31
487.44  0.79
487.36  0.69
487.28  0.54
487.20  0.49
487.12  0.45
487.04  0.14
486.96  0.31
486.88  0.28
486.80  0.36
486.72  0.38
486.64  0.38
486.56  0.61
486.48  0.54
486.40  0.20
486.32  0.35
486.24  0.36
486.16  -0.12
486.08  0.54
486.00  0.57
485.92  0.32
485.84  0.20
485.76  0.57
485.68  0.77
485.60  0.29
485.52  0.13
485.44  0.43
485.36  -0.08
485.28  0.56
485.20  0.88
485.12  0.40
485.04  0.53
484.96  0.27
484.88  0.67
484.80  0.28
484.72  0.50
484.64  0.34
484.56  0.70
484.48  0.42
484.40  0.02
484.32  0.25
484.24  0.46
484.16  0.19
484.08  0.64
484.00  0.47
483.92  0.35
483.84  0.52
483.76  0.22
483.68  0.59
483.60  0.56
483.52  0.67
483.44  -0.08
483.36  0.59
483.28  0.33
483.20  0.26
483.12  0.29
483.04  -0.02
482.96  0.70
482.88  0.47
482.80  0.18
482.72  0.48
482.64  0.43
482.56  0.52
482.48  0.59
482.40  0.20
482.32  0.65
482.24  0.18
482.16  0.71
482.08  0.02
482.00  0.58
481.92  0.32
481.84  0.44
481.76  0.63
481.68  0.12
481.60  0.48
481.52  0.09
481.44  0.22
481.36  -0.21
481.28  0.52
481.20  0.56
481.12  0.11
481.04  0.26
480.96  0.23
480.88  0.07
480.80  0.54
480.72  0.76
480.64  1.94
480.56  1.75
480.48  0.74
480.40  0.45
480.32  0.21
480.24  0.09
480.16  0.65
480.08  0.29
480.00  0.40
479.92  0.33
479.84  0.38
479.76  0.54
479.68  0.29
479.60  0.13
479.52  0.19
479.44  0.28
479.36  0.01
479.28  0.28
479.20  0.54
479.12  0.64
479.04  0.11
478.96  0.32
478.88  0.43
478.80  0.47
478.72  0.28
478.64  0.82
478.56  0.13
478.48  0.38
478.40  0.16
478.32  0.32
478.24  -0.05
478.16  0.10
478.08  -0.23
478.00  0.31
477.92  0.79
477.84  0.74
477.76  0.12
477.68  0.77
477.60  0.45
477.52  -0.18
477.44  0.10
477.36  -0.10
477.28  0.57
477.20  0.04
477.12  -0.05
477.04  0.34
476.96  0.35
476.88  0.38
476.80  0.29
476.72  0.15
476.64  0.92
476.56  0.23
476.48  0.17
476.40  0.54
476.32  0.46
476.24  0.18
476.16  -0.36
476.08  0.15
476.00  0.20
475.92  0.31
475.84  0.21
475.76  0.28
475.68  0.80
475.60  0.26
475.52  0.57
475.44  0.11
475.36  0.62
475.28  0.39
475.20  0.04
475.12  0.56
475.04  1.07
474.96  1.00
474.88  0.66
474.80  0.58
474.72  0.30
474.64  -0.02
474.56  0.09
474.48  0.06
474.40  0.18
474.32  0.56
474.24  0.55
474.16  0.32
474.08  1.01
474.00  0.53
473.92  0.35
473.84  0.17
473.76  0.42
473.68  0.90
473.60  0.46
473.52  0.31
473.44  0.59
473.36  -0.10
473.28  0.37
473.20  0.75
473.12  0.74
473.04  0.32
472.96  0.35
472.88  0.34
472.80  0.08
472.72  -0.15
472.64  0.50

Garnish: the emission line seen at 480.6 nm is Hgamma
